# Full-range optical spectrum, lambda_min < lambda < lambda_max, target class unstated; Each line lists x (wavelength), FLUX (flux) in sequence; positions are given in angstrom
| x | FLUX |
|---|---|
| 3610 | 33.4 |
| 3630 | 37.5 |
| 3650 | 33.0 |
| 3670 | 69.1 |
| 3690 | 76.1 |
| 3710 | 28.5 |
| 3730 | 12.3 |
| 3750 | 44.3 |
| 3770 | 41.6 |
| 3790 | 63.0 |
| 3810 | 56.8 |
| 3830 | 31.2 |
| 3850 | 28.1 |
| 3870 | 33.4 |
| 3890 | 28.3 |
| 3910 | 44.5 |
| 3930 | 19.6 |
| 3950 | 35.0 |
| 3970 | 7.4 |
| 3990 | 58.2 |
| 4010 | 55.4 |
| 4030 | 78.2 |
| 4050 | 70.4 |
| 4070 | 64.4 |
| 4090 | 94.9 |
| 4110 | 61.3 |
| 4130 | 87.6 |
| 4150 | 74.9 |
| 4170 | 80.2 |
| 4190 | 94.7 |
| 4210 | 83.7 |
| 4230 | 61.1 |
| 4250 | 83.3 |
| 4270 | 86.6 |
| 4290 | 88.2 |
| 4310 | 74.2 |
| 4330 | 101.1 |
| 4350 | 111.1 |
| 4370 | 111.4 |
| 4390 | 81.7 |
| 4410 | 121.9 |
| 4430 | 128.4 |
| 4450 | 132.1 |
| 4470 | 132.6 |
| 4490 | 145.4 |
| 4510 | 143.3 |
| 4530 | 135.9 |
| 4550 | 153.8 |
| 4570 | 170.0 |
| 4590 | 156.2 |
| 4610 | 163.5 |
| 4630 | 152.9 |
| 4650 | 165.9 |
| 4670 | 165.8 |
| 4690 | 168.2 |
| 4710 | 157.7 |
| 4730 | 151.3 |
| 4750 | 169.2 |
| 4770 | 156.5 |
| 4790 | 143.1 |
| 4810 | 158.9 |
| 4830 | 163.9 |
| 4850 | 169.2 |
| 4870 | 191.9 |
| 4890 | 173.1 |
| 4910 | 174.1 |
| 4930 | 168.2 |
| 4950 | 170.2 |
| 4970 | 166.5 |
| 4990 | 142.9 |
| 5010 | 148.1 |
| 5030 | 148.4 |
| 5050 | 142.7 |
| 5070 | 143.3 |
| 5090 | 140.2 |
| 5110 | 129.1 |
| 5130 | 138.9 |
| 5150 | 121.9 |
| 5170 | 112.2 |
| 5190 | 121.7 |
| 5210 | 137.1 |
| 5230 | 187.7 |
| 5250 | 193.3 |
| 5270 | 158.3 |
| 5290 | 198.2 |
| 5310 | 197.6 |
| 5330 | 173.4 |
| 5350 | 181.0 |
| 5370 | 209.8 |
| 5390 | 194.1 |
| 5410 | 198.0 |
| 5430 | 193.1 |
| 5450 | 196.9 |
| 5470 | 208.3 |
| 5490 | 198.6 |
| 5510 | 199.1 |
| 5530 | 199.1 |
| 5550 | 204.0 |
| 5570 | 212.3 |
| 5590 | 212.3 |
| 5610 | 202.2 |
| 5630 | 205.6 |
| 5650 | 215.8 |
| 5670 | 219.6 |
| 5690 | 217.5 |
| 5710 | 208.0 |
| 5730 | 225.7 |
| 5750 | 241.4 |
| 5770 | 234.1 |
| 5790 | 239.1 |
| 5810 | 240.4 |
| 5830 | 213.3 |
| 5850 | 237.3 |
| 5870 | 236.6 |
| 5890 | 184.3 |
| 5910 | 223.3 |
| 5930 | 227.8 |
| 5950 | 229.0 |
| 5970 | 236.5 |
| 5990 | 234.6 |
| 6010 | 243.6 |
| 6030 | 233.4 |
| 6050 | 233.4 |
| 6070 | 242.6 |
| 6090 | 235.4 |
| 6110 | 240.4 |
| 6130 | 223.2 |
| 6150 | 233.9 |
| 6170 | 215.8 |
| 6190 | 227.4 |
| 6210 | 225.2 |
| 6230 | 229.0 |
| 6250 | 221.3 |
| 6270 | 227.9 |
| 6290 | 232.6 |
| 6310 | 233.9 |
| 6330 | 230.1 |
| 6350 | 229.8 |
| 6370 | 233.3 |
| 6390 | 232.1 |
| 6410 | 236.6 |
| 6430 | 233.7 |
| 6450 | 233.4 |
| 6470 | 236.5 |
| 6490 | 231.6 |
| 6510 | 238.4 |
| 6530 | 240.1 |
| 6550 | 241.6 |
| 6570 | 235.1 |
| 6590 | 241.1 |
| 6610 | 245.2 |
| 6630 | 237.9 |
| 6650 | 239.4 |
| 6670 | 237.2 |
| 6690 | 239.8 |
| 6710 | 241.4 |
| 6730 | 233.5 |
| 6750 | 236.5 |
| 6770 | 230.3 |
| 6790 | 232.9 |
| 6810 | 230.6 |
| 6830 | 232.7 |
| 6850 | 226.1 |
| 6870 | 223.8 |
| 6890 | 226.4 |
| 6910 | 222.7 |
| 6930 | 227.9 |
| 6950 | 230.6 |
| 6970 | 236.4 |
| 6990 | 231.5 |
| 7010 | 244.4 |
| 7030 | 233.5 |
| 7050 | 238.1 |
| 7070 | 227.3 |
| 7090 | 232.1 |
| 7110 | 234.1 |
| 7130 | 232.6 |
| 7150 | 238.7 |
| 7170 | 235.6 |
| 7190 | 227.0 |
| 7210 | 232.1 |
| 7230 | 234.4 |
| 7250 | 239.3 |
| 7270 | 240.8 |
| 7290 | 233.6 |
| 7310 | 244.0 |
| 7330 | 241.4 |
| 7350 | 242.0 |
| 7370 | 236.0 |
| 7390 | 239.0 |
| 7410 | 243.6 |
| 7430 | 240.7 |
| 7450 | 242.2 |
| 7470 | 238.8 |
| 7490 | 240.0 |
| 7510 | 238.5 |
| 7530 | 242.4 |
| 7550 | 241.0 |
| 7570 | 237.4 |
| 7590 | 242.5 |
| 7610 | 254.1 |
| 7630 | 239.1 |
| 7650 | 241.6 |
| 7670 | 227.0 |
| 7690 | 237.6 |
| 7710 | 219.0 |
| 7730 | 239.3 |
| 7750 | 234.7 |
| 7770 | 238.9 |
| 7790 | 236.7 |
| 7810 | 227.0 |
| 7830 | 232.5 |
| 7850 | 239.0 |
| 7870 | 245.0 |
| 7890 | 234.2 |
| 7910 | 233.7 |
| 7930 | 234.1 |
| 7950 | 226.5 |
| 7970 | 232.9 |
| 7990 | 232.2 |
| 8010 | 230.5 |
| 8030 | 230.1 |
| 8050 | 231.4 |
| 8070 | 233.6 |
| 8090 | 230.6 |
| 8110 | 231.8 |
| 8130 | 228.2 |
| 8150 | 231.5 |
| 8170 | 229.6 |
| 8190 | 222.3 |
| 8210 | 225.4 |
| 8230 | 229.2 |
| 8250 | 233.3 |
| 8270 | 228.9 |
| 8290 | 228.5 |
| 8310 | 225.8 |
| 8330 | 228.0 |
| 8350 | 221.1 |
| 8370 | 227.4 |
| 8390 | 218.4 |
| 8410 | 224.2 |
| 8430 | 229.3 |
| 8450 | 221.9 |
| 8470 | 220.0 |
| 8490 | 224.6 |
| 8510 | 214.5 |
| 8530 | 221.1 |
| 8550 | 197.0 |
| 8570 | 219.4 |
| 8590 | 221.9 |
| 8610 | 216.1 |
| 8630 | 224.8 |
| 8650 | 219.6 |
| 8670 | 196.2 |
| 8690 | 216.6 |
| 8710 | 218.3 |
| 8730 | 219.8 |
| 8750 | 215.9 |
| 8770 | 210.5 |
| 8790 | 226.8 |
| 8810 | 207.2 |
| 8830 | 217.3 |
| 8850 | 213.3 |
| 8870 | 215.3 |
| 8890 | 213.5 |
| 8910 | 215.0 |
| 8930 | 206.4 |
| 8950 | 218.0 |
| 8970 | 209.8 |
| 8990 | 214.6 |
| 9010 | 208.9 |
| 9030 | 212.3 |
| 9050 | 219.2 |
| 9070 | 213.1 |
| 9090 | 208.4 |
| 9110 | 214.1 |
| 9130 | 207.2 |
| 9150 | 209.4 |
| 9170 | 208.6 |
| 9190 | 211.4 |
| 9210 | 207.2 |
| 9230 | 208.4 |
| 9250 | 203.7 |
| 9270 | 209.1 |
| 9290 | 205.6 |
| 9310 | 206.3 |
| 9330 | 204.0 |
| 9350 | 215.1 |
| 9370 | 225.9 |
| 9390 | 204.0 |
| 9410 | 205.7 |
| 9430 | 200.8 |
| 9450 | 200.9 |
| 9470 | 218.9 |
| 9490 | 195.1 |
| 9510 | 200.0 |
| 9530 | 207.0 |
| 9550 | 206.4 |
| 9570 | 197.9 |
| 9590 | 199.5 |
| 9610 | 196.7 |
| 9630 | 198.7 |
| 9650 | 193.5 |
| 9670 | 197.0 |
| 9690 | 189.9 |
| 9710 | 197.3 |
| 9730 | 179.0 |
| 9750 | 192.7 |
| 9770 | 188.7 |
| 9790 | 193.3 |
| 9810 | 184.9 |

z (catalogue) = 0.00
